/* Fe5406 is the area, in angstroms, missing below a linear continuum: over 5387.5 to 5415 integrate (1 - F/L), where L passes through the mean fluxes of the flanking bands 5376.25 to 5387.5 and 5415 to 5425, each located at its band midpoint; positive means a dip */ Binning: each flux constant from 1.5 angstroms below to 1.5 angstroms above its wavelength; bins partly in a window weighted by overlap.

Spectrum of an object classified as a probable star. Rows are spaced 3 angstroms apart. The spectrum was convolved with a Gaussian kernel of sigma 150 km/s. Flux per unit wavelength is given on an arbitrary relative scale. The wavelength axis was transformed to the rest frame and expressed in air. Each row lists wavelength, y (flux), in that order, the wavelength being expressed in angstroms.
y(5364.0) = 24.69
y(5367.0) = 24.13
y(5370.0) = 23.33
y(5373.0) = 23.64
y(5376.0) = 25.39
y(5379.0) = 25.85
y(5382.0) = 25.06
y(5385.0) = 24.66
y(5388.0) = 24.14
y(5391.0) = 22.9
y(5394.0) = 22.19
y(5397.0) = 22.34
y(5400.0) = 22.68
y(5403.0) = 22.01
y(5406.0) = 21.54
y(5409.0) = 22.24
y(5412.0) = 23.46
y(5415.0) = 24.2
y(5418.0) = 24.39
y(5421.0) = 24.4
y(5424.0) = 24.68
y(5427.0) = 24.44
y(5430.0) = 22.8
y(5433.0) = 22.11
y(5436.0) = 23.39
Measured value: 2.4 angstroms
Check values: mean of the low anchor 25.1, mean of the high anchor 24.4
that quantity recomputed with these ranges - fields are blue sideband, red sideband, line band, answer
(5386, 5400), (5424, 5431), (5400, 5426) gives 0.2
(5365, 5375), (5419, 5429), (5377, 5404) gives 0.5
